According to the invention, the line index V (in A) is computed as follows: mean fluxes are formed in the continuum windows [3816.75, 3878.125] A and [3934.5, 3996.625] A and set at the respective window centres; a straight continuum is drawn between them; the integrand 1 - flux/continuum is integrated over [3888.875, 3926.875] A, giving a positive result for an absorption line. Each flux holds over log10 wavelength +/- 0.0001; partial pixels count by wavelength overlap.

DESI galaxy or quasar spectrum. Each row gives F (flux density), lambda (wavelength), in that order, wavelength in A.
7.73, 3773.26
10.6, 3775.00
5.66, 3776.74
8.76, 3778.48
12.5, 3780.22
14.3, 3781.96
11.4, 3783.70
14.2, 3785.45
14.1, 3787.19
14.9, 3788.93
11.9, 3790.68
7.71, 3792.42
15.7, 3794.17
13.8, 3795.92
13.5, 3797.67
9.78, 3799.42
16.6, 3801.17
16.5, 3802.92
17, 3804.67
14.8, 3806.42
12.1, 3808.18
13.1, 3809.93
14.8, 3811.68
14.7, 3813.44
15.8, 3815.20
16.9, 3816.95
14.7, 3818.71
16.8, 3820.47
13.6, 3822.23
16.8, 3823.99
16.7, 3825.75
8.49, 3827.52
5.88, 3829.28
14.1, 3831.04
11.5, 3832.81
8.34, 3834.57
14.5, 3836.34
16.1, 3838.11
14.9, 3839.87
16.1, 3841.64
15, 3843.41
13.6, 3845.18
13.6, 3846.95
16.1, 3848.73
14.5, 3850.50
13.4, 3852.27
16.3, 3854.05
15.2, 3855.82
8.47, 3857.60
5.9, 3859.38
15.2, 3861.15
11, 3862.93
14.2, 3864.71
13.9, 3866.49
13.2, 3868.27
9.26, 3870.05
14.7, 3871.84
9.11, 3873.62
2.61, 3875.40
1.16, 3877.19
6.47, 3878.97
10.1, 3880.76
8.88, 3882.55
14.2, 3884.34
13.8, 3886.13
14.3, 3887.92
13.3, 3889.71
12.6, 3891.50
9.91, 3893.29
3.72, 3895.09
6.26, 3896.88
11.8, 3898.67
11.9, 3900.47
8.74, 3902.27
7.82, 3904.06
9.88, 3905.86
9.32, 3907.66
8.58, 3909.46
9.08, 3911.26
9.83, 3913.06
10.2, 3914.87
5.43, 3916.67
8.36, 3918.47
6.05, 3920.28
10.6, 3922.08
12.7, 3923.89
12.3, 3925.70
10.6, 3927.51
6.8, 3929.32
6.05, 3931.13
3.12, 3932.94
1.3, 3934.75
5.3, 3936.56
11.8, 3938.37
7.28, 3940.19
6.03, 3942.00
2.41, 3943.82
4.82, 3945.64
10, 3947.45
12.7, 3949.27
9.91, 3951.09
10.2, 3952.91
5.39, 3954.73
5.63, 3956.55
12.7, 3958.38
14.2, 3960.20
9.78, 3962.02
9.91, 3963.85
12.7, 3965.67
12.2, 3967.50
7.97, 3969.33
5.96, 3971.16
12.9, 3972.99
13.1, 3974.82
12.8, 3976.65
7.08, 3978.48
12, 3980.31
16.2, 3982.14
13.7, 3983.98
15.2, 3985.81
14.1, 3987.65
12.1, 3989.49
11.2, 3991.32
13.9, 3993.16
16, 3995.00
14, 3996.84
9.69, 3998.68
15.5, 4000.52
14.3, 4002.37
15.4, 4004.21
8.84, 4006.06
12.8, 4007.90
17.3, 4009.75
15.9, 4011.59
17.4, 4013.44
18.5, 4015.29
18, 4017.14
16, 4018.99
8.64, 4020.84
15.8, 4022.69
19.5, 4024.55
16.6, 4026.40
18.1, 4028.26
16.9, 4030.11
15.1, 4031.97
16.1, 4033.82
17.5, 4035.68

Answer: 6.65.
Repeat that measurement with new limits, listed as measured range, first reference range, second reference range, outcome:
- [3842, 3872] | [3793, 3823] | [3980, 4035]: 3.15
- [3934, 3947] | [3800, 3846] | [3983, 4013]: 7.62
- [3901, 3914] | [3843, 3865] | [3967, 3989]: 3.63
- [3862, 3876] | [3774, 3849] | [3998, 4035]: 2.78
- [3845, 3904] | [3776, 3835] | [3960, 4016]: 9.31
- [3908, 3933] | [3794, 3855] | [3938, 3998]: 6.62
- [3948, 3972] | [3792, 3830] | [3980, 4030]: 7.62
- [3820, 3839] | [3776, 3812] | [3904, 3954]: -1.88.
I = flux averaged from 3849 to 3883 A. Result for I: 10.8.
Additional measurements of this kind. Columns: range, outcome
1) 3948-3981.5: 10.4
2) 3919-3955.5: 7.78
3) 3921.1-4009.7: 10.5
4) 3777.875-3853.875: 13.8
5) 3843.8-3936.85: 10.1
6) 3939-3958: 7.65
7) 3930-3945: 5.42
